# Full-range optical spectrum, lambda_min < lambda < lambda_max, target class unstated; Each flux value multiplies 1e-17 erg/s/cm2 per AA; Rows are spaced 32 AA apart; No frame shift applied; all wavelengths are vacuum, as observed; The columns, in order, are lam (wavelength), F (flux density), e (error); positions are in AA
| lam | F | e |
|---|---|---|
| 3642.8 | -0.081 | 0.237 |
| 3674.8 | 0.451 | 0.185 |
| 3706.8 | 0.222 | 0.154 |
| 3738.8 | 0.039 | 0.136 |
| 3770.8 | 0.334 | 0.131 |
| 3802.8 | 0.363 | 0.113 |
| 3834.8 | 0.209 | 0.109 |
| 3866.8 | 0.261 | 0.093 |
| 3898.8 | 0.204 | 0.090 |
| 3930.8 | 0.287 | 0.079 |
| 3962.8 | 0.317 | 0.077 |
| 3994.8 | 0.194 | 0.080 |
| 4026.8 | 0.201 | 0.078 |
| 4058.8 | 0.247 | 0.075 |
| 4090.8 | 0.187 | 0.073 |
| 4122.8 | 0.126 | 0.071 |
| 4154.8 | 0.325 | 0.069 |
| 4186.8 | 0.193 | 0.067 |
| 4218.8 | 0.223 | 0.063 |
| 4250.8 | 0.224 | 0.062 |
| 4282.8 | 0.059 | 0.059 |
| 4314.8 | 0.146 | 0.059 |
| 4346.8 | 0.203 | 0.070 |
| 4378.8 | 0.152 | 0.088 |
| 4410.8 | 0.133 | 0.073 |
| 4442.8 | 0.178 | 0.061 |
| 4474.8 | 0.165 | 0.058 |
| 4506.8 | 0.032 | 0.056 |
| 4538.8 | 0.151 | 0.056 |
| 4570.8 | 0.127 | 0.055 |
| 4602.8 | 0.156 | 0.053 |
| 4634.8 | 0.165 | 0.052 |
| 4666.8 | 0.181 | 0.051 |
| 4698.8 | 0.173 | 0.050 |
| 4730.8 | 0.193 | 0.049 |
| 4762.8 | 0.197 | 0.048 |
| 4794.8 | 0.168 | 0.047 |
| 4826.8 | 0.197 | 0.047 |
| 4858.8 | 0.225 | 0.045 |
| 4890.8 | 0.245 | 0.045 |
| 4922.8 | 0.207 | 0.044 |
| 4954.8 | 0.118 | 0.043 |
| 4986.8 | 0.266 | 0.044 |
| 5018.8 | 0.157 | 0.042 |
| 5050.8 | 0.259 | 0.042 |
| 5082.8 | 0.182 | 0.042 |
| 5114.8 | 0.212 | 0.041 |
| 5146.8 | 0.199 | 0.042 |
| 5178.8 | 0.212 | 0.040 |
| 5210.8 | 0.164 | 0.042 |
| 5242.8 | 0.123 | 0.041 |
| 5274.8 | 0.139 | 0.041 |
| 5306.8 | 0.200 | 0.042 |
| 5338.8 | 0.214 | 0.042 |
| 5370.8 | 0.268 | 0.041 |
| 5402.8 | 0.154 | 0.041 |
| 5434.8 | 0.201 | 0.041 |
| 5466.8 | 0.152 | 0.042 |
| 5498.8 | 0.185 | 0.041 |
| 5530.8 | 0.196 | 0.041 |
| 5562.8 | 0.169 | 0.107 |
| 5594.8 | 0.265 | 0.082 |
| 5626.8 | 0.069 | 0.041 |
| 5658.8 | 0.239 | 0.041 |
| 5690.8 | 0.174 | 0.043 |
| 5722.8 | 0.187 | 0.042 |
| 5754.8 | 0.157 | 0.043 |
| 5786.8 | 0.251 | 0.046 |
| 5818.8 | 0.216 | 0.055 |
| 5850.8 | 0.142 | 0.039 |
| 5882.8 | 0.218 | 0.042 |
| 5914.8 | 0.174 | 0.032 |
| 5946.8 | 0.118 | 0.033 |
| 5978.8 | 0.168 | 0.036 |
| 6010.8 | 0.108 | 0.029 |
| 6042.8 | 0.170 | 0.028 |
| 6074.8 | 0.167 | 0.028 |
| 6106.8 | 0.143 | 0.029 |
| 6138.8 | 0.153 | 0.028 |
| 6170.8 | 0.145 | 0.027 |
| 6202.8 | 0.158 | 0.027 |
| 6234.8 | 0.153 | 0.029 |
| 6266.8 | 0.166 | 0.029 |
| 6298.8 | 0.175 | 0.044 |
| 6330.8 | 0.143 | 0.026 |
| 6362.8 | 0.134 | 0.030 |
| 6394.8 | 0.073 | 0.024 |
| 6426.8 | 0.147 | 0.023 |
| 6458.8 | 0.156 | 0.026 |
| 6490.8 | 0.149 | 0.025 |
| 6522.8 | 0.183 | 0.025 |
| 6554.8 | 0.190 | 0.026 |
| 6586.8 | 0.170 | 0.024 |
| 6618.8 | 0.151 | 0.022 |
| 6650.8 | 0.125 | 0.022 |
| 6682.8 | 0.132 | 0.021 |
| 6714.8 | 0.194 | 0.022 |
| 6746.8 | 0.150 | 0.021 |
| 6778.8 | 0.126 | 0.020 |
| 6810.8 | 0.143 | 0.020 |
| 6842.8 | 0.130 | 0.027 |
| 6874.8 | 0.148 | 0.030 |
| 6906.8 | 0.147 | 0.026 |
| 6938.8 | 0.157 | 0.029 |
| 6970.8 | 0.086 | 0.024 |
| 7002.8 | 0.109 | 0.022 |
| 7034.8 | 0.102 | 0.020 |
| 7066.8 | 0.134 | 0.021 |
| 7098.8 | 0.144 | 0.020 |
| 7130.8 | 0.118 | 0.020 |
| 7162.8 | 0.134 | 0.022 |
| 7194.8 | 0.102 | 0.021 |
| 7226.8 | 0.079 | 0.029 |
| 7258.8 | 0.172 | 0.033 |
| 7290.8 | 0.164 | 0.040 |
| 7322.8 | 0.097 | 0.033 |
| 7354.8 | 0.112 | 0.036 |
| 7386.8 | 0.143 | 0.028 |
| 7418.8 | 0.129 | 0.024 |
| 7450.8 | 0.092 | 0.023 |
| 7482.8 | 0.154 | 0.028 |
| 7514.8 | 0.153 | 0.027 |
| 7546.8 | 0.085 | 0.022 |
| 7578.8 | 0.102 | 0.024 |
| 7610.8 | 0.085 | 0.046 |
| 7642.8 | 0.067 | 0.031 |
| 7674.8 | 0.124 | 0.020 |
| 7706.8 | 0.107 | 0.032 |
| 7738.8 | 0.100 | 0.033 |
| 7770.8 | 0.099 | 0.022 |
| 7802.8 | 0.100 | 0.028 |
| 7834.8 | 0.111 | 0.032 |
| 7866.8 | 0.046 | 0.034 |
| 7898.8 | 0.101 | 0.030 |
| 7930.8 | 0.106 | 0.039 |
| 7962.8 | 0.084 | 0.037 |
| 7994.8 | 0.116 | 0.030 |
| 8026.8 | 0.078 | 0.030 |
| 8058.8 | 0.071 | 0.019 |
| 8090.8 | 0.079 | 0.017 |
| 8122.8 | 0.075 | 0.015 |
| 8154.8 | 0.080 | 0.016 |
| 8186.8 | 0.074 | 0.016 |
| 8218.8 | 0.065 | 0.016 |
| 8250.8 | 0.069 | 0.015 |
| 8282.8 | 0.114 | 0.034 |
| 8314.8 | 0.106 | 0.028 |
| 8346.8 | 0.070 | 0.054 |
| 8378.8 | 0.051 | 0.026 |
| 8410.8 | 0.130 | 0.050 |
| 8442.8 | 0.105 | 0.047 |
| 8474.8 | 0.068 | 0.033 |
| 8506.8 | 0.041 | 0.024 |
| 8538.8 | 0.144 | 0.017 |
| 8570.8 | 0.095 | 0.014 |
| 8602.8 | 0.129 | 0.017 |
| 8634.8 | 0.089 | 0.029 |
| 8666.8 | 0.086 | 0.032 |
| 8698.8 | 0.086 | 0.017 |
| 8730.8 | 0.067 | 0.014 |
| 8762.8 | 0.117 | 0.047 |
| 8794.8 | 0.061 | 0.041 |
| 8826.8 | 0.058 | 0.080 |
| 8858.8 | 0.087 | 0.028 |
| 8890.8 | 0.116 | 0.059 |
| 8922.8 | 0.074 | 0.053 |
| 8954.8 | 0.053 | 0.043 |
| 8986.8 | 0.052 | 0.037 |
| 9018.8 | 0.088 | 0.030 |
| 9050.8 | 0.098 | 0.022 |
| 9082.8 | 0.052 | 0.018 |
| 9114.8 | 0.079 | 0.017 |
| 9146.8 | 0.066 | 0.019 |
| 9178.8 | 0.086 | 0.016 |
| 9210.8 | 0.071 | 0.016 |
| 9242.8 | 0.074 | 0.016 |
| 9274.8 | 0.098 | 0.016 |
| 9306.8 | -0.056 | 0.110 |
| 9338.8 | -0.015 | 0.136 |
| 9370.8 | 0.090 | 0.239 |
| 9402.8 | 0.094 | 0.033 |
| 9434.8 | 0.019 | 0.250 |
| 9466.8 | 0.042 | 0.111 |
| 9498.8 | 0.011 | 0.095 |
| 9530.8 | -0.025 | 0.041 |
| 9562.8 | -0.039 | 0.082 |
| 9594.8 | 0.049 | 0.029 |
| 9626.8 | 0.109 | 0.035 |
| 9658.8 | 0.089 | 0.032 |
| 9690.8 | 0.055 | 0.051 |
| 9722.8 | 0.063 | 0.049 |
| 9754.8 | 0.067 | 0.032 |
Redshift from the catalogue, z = 0.30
